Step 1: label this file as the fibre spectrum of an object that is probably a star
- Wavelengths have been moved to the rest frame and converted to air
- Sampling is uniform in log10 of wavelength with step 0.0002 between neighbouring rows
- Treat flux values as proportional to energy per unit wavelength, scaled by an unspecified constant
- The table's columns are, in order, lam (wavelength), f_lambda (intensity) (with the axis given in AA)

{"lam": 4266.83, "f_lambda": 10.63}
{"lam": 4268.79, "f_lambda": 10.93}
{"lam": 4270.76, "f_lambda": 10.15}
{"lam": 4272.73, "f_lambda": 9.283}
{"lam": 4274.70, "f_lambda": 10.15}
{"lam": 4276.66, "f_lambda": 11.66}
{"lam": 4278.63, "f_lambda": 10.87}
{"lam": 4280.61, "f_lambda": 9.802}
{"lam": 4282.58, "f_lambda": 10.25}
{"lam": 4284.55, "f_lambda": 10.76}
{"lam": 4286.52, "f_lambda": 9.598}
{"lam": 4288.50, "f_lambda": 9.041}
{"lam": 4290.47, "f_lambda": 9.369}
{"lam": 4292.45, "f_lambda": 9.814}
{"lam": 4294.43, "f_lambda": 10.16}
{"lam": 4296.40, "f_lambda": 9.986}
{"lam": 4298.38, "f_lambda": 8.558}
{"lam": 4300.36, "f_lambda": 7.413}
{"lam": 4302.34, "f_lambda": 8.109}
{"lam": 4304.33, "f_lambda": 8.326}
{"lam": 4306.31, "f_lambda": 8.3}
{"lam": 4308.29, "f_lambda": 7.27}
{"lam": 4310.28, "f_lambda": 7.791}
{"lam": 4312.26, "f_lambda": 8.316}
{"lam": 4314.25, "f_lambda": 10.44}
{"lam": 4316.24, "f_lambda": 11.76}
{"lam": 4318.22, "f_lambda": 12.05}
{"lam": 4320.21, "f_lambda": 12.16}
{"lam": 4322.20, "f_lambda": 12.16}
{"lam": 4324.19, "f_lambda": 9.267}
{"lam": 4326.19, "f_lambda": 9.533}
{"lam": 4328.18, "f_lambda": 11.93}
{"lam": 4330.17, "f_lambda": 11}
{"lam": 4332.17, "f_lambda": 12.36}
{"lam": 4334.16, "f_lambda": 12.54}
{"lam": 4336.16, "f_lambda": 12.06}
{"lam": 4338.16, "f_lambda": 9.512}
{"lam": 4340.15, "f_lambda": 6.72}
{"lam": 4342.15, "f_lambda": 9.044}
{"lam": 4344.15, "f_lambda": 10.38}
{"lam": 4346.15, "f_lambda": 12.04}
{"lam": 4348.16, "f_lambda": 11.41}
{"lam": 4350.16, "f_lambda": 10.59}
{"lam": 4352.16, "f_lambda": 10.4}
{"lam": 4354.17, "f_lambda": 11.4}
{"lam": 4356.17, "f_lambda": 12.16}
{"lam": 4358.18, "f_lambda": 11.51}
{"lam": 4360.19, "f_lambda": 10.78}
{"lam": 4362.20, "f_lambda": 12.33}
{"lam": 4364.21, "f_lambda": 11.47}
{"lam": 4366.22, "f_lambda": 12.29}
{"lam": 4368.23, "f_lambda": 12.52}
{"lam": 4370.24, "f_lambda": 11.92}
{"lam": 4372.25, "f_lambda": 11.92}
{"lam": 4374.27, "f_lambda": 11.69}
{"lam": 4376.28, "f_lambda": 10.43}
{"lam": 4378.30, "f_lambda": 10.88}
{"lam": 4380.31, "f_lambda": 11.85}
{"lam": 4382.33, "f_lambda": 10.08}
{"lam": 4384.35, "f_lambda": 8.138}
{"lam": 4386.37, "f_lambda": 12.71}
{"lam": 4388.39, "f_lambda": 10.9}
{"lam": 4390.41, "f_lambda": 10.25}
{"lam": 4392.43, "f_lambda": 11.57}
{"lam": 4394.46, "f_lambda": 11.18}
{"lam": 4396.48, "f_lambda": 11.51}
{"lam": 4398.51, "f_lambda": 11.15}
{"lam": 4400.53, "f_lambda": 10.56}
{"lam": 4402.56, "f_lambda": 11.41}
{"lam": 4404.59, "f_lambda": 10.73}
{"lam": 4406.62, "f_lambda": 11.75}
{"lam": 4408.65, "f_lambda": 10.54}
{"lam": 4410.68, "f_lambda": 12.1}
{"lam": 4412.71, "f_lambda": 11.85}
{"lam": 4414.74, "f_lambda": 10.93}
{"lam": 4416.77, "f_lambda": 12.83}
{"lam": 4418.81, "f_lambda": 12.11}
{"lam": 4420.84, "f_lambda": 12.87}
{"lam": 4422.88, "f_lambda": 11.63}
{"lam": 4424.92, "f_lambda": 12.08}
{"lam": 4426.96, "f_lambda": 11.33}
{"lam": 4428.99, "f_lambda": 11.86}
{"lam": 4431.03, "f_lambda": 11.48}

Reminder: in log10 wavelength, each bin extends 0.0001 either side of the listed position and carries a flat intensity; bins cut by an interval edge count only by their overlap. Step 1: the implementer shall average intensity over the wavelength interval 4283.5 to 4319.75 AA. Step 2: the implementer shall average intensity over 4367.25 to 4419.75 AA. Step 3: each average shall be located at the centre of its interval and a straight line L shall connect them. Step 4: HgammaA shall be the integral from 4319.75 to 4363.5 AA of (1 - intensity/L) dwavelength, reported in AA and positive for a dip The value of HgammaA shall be -3.4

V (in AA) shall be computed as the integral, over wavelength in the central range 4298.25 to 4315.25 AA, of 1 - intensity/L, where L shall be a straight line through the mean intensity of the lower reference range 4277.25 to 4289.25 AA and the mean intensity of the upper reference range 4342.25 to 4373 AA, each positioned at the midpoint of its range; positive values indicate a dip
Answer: 3.7 AA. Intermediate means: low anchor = 10.1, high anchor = 11.5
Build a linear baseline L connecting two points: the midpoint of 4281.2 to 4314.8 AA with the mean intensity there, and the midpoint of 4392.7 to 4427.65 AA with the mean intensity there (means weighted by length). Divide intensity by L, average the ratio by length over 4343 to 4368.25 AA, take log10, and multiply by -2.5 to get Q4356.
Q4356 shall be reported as -0.11 mag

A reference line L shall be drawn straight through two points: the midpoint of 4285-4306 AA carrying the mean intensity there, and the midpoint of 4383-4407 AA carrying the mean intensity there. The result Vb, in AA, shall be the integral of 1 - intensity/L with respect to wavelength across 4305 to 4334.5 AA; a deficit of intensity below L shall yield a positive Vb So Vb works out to -2.6 AA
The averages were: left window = 9.06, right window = 11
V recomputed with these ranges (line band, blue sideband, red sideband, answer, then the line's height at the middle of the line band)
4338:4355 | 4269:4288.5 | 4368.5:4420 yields 1.0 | 10.8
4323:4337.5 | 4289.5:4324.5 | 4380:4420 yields -1.8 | 9.94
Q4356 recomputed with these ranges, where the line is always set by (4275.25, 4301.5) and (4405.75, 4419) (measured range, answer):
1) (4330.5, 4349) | -0.010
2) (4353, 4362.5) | -0.067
